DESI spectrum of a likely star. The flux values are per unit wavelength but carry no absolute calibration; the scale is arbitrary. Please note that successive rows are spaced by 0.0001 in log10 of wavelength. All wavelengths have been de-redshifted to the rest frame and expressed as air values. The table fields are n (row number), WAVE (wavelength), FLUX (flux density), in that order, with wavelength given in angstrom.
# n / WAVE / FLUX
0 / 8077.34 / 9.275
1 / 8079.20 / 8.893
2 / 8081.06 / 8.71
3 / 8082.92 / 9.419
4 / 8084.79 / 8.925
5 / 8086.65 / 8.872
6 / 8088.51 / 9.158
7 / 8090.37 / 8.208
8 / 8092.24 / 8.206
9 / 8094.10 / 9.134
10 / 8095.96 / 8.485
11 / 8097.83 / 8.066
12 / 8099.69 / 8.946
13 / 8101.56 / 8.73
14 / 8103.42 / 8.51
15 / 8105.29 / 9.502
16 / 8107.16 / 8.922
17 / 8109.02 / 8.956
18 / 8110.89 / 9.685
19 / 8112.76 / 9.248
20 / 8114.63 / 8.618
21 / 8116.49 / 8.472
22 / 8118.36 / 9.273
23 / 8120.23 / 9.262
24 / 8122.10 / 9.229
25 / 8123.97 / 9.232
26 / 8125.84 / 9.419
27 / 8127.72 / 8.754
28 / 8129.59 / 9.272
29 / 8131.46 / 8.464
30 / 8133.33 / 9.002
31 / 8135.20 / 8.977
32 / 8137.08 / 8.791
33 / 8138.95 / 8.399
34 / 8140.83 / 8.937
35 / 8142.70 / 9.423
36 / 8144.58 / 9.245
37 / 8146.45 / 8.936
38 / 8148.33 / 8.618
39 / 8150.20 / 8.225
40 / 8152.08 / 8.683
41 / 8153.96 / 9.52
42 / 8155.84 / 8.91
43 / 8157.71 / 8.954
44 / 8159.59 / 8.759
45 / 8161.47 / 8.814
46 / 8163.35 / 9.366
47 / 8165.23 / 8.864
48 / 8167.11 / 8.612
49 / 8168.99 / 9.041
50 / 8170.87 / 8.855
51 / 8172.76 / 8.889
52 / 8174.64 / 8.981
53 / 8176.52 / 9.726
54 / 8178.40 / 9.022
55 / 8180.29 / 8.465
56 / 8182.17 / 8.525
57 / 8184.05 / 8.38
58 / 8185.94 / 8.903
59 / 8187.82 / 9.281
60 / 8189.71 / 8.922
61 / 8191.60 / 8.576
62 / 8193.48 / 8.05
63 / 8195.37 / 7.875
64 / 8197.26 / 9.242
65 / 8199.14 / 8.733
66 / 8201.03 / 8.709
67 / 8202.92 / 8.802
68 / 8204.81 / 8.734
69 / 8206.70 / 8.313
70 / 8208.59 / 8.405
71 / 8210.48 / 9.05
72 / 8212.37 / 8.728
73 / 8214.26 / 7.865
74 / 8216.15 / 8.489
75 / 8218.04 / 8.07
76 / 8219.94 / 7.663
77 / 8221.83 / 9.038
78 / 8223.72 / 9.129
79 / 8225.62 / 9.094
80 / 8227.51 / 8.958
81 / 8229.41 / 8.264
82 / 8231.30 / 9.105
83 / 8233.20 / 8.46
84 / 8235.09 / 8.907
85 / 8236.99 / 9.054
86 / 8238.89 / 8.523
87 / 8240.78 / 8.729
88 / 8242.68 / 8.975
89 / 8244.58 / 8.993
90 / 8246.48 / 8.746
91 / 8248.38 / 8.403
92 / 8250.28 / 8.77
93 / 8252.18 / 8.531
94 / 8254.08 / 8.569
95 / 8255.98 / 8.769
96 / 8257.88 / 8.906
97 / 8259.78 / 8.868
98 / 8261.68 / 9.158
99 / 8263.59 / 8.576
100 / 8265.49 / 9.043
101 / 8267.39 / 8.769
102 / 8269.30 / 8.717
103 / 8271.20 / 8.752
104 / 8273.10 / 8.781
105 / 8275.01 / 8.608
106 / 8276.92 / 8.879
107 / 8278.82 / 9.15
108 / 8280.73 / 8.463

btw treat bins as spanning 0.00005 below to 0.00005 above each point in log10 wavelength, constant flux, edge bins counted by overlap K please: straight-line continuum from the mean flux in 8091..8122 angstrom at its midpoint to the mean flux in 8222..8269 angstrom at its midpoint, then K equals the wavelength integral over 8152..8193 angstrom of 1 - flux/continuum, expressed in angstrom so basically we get -0.3 angstrom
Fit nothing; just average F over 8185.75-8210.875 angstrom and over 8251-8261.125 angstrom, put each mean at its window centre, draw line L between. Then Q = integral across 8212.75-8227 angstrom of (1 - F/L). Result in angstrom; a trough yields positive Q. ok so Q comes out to 0.3 angstrom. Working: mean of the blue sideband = 8.67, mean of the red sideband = 8.75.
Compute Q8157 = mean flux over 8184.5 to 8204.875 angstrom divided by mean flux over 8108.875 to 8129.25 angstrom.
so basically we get 1.0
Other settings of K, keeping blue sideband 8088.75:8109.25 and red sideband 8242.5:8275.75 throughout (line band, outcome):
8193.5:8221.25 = 0.88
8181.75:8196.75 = 0.27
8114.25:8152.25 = -0.90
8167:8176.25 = -0.24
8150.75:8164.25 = -0.38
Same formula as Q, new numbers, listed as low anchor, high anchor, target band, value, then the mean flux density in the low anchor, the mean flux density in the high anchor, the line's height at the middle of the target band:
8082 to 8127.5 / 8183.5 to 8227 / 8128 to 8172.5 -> -0.5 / 8.93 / 8.62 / 8.79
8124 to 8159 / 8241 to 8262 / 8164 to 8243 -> 1.1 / 8.92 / 8.78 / 8.84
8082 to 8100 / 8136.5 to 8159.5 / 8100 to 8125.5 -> -0.8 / 8.73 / 8.89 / 8.79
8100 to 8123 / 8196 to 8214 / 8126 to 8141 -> 0.2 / 9.03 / 8.7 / 8.95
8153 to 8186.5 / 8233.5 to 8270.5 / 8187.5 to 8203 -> 0.4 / 8.92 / 8.78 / 8.88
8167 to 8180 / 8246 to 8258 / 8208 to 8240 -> 0.5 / 9.01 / 8.65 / 8.78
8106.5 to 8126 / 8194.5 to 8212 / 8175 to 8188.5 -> -0.2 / 9.11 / 8.66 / 8.77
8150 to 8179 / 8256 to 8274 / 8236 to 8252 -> 0.2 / 8.97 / 8.84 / 8.87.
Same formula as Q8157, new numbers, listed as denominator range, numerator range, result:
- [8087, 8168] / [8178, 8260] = 0.97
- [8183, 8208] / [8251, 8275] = 1.02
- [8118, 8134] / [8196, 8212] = 0.96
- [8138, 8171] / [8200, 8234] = 0.97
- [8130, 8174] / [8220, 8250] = 0.99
